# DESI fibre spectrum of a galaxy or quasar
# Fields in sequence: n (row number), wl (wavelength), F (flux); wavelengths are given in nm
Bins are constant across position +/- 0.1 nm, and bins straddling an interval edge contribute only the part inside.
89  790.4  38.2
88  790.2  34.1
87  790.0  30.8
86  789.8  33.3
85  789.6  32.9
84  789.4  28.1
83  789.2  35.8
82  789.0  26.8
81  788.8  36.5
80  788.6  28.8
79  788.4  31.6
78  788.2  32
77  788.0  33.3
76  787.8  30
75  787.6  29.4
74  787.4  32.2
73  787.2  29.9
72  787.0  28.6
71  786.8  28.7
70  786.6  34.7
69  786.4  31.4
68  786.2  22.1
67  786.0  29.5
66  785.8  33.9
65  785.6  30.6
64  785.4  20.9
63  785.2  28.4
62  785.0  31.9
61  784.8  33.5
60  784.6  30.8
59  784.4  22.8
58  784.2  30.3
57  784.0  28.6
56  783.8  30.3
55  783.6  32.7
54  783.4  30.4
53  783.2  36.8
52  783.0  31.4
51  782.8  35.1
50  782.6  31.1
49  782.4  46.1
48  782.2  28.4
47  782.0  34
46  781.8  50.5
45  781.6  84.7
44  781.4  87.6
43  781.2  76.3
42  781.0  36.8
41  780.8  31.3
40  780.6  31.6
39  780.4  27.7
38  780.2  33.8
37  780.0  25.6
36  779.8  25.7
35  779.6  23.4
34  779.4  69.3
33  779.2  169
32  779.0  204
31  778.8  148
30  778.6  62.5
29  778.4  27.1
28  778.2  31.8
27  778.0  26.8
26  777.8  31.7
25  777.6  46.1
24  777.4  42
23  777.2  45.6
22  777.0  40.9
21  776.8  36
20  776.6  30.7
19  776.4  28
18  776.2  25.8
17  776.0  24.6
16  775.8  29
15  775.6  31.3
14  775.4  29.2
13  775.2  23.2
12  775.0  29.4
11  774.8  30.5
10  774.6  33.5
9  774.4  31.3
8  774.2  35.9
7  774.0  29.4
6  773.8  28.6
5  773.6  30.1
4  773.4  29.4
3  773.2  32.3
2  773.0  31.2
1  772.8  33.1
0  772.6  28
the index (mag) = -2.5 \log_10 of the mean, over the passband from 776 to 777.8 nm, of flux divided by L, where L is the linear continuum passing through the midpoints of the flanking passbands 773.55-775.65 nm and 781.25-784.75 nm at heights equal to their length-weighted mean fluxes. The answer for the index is -0.09 mag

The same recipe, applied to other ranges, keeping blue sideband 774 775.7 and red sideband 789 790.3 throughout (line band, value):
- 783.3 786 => 0.068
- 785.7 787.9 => 0.060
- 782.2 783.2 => -0.129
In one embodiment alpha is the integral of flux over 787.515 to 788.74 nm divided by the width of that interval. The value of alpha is 31.1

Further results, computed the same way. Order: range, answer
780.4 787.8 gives 35.7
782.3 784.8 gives 32.3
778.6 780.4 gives 82.7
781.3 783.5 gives 45.1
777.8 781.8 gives 63.2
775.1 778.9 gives 40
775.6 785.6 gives 45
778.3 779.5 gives 113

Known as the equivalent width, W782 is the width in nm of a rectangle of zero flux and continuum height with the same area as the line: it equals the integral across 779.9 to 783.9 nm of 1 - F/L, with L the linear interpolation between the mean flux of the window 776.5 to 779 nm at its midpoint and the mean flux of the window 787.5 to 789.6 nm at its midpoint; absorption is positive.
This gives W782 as 0.36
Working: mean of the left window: 53.7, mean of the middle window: 41.1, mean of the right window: 31.3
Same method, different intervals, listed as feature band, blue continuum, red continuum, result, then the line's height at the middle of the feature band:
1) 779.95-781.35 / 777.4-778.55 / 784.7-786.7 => -0.29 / 33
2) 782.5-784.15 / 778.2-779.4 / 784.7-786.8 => 0.73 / 57.7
